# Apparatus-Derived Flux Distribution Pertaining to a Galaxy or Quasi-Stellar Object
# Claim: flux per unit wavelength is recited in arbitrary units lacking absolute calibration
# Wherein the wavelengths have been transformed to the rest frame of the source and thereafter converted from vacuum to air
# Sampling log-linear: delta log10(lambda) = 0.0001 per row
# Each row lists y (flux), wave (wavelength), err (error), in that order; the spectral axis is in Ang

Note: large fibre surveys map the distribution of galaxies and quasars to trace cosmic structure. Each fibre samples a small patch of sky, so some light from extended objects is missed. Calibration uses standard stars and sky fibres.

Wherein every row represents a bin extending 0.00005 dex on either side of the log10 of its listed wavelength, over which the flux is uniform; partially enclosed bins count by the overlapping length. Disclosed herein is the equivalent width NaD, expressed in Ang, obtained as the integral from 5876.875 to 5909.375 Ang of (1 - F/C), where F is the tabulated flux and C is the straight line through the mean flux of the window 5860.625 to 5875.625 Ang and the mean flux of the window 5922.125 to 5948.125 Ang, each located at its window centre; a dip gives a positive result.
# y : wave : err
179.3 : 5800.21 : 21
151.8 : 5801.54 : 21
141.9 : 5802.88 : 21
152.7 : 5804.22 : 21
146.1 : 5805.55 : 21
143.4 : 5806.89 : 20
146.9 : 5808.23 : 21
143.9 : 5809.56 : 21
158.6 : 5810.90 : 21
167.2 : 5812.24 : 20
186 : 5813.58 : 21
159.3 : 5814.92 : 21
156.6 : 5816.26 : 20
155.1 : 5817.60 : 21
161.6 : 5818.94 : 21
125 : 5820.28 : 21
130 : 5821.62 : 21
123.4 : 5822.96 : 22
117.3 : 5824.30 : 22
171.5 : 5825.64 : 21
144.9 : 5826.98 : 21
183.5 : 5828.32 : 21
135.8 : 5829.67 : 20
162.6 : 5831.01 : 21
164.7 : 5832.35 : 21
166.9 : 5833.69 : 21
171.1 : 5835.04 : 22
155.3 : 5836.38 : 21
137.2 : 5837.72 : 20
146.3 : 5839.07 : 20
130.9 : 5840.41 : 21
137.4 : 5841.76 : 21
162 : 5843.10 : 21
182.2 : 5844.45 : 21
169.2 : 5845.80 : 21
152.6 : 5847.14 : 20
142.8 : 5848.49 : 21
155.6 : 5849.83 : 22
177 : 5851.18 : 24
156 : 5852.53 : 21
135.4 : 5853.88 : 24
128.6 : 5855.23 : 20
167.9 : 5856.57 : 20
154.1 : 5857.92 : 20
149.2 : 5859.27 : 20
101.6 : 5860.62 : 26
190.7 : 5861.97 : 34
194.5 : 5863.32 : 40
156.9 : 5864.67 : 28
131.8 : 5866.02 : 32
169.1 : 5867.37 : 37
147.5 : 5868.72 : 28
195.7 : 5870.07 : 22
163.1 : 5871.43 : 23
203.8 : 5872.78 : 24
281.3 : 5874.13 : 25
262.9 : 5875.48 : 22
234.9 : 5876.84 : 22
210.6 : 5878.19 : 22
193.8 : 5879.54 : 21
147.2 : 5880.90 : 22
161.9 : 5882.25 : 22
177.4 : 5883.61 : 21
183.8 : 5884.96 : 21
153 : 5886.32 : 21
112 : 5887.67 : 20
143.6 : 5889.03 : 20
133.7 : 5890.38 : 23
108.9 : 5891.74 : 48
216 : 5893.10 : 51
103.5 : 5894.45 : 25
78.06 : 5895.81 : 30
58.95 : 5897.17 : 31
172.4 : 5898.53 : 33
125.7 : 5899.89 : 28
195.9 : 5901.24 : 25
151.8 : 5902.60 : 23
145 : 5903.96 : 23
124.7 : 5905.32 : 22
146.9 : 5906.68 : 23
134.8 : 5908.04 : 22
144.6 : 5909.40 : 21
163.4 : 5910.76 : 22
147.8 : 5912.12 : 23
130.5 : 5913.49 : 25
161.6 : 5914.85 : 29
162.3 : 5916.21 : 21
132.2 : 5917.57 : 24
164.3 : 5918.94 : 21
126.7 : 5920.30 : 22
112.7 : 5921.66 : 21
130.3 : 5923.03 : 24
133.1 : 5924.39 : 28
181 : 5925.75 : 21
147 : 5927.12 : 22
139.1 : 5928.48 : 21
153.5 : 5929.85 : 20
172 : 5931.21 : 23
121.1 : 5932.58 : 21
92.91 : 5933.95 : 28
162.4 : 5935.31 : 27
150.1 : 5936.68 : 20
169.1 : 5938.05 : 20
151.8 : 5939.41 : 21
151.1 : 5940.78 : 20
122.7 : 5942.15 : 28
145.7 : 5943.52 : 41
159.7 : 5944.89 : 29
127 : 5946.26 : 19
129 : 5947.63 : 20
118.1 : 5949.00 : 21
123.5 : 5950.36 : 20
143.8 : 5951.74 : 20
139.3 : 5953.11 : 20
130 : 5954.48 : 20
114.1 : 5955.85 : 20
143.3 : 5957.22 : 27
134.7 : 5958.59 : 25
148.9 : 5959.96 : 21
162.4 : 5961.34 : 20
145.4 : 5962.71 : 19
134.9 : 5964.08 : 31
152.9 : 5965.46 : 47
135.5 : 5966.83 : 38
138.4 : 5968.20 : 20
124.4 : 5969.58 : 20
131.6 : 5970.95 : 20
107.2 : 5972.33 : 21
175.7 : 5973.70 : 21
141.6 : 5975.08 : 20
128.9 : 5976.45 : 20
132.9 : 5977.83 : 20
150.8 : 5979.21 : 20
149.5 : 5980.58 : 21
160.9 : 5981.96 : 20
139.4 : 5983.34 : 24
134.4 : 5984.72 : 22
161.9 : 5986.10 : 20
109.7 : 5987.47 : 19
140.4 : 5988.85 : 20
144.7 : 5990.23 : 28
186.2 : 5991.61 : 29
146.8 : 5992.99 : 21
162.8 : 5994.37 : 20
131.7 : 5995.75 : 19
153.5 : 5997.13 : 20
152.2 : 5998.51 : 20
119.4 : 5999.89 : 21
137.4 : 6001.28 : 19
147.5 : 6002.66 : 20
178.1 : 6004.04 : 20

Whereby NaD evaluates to 4.0 Ang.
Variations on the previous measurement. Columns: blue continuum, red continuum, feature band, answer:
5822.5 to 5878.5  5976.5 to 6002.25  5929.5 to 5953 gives 1.7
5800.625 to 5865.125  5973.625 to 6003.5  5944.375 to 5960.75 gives 1.4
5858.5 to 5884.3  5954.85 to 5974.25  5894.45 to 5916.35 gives 3.7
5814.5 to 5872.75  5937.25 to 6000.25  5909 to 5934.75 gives 0.6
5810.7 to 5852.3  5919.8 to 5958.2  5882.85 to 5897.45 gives 1.0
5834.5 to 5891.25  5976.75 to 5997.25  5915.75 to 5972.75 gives 5.0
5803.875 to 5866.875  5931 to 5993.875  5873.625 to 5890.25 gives -4.1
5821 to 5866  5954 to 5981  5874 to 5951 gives -2.2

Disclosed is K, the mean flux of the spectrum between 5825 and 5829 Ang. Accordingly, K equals 166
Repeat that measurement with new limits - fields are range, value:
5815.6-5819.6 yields 158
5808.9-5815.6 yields 163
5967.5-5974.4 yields 135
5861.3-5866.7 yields 168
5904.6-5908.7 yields 136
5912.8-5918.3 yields 147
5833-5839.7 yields 155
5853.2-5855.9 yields 132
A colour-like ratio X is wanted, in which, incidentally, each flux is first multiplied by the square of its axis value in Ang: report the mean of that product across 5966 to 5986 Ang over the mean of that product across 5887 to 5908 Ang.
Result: 1.1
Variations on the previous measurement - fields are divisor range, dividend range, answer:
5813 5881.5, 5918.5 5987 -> 0.89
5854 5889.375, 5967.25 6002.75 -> 0.85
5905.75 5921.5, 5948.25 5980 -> 0.96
